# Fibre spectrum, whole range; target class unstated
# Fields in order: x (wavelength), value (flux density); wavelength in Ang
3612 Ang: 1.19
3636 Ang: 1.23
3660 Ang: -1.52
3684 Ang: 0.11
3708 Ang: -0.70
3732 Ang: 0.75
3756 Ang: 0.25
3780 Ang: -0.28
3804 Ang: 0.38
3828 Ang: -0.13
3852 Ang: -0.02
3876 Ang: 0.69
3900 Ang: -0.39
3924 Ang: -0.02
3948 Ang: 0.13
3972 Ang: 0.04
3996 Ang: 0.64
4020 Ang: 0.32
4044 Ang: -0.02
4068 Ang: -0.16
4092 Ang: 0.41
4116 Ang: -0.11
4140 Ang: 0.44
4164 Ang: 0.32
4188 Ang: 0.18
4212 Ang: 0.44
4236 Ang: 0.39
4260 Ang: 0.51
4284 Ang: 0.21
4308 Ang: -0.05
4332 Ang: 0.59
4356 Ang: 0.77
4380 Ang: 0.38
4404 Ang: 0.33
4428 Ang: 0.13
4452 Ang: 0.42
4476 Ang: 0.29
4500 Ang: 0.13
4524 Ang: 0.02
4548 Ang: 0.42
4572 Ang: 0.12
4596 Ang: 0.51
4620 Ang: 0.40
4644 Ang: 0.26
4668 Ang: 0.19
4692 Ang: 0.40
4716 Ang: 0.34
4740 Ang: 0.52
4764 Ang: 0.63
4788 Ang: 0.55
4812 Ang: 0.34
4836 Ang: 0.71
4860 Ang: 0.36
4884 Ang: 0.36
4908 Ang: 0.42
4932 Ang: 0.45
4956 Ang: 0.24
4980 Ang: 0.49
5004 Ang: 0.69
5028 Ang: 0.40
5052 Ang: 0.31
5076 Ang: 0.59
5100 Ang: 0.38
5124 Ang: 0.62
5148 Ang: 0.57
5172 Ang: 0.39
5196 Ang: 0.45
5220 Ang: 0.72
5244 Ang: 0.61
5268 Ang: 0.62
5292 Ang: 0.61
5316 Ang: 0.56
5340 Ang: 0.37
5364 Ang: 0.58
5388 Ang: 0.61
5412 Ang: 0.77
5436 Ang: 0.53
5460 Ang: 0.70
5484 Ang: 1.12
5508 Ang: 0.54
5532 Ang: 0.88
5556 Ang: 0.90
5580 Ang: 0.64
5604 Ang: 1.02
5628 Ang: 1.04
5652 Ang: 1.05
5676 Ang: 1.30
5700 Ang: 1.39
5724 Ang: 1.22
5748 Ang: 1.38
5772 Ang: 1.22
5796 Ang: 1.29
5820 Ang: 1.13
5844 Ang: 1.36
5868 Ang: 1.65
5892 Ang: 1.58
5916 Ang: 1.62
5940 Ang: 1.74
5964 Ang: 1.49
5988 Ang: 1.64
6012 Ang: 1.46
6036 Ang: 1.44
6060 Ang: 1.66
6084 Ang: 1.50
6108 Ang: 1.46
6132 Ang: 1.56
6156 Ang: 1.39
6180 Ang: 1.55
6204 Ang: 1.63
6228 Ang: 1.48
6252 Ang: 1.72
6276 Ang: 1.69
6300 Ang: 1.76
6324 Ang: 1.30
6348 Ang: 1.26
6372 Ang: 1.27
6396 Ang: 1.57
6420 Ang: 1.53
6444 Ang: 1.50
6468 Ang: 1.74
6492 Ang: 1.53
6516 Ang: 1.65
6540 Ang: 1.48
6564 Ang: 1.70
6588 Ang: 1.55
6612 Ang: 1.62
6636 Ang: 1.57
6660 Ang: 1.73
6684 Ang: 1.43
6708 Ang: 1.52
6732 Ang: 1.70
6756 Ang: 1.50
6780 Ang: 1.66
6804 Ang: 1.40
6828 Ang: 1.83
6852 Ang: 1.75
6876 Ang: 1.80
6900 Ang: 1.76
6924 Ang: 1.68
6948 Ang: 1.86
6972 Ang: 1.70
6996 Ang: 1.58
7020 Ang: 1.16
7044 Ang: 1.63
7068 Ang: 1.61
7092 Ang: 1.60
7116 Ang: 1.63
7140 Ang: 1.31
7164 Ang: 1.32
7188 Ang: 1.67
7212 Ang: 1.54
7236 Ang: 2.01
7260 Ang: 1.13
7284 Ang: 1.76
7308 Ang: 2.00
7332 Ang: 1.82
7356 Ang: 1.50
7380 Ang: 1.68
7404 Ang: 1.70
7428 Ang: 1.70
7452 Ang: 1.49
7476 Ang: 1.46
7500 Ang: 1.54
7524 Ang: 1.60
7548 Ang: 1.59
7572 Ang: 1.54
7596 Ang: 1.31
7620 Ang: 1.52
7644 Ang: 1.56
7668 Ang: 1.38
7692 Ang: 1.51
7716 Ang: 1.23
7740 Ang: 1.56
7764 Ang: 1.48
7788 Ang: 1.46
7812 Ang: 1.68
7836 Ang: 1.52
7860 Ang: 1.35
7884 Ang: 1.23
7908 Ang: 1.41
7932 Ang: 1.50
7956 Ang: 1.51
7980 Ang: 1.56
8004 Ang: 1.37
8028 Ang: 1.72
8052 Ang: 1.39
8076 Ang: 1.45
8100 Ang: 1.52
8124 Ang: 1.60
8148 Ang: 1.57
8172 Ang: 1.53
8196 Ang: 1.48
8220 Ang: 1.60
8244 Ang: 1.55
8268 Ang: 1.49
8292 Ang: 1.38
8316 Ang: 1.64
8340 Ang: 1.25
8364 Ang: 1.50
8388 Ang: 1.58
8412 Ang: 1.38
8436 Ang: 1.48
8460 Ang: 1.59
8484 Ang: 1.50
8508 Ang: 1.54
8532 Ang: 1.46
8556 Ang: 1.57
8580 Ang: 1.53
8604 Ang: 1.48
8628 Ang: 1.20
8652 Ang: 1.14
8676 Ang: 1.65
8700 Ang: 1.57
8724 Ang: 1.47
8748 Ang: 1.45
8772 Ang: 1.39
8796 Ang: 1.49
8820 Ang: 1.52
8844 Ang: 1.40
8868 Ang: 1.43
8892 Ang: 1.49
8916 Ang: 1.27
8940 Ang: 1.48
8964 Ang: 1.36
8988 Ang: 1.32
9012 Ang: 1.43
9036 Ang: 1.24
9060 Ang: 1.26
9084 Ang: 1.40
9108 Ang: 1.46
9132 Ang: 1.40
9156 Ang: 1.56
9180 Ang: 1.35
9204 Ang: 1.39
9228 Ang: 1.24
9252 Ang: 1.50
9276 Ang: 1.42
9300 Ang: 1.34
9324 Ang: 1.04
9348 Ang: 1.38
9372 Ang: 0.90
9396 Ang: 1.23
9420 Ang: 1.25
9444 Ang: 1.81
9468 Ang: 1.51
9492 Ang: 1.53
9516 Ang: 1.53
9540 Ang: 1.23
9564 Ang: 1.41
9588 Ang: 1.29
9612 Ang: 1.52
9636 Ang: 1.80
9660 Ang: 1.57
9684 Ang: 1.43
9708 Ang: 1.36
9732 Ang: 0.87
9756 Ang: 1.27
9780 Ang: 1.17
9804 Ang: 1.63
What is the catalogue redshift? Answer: 0.47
